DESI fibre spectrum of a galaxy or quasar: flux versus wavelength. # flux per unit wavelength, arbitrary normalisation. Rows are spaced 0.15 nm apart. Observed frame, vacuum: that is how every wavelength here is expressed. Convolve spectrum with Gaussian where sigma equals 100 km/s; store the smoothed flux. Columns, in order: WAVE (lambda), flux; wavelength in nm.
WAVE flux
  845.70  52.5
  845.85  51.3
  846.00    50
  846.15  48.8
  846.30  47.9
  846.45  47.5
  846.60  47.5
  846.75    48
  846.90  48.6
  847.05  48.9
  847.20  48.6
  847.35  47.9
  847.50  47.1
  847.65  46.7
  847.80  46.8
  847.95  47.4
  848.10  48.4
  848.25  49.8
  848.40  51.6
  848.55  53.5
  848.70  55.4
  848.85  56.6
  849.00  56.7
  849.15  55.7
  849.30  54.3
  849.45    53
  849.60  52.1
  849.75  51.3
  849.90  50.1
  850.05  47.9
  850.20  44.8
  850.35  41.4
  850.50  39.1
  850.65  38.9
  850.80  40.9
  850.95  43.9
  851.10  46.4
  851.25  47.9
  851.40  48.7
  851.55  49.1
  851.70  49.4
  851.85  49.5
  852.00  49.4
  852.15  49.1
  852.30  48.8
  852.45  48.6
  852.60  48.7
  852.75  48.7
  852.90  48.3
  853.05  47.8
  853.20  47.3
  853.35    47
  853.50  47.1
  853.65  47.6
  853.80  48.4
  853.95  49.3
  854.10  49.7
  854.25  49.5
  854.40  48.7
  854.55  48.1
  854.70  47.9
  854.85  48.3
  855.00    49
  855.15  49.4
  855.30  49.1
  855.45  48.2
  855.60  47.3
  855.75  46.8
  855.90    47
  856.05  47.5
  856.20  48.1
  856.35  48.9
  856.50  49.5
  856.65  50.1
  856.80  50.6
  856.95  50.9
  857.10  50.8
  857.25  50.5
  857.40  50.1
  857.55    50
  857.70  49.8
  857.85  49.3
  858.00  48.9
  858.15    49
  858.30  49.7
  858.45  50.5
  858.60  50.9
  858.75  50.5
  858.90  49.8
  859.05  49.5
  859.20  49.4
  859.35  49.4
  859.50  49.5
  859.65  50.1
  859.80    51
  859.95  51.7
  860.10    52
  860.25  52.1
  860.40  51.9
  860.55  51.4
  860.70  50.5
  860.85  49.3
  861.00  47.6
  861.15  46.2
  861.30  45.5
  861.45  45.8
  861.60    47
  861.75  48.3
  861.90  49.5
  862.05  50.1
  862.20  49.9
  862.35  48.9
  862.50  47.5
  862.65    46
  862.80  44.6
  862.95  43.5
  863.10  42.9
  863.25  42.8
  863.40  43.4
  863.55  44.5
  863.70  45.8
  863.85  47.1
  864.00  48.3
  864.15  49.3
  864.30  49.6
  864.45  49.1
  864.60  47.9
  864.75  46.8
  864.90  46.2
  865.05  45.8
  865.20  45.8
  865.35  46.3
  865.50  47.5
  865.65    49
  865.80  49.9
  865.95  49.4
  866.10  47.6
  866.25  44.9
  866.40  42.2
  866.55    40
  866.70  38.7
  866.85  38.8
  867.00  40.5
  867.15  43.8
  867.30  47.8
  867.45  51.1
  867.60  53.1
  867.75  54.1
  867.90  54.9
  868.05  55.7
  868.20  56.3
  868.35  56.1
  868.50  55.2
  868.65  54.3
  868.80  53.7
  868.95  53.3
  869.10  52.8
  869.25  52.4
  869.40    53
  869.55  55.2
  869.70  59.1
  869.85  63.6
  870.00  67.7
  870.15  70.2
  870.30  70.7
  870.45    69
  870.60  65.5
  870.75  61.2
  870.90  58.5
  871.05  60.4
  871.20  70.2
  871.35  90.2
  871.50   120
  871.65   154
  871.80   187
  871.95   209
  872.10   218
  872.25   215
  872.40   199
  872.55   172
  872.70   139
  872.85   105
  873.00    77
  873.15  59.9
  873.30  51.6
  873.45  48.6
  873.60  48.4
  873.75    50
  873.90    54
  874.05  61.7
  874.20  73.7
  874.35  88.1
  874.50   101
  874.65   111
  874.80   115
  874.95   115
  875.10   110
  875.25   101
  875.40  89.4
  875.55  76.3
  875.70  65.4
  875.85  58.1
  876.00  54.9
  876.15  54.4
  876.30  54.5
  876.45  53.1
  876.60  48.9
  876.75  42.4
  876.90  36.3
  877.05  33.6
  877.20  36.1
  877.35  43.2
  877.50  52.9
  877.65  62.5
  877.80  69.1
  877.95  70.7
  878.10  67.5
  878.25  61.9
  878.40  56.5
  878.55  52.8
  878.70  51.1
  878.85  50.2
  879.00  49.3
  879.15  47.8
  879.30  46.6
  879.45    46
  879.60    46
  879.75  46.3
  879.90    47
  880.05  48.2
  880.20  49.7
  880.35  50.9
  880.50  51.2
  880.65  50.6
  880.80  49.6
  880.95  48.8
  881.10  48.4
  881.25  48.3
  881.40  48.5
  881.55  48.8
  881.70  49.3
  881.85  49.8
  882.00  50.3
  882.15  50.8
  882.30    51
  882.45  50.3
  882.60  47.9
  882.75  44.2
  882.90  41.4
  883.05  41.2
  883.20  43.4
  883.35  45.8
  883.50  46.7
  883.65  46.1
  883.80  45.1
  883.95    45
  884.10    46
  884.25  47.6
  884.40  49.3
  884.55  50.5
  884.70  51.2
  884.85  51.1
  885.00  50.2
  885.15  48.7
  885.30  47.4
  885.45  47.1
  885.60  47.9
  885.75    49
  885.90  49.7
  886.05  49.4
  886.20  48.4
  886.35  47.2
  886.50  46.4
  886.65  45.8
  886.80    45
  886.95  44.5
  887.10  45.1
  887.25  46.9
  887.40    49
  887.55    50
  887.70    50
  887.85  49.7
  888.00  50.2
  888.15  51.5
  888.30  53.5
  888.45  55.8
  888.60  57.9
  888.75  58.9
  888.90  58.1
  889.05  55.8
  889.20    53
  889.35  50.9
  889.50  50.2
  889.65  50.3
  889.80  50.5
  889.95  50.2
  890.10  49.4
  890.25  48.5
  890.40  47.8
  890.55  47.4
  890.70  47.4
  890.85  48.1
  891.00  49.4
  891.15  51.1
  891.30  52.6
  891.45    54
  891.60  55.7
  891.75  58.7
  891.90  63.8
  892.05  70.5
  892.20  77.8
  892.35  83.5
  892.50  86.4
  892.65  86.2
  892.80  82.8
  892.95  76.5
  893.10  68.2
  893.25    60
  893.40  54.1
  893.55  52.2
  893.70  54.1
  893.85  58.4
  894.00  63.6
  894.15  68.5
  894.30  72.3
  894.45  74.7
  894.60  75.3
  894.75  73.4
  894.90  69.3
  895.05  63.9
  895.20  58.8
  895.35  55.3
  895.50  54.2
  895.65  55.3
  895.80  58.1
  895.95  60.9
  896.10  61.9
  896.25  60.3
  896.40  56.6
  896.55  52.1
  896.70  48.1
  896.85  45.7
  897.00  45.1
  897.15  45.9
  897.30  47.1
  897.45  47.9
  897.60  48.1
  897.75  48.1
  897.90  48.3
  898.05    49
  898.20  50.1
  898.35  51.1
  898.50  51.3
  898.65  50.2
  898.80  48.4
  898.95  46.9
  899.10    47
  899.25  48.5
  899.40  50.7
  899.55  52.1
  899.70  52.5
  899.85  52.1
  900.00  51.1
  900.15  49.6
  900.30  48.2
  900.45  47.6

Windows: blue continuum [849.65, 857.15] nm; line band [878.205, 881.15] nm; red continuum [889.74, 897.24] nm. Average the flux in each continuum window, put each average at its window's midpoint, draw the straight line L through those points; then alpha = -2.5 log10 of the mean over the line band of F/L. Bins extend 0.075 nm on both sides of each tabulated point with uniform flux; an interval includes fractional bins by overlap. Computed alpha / 0.124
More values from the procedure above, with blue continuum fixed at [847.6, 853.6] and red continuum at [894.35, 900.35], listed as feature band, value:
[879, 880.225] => 0.103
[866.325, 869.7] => 0.007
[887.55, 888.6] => 0.017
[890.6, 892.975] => -0.213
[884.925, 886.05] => 0.085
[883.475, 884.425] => 0.133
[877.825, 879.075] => -0.122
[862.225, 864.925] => 0.084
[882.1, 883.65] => 0.135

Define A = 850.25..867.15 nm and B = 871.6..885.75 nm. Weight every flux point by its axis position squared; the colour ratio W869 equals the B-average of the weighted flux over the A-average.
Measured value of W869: 1.5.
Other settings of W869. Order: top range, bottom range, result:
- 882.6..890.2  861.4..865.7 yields 1.10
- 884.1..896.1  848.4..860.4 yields 1.24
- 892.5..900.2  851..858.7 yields 1.29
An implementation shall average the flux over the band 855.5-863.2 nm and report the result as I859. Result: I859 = 49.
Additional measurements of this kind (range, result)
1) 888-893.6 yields 58.5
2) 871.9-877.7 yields 86.4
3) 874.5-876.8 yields 77.8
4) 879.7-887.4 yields 47.8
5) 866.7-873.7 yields 81.8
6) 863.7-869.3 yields 48.7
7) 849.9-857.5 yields 47.8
